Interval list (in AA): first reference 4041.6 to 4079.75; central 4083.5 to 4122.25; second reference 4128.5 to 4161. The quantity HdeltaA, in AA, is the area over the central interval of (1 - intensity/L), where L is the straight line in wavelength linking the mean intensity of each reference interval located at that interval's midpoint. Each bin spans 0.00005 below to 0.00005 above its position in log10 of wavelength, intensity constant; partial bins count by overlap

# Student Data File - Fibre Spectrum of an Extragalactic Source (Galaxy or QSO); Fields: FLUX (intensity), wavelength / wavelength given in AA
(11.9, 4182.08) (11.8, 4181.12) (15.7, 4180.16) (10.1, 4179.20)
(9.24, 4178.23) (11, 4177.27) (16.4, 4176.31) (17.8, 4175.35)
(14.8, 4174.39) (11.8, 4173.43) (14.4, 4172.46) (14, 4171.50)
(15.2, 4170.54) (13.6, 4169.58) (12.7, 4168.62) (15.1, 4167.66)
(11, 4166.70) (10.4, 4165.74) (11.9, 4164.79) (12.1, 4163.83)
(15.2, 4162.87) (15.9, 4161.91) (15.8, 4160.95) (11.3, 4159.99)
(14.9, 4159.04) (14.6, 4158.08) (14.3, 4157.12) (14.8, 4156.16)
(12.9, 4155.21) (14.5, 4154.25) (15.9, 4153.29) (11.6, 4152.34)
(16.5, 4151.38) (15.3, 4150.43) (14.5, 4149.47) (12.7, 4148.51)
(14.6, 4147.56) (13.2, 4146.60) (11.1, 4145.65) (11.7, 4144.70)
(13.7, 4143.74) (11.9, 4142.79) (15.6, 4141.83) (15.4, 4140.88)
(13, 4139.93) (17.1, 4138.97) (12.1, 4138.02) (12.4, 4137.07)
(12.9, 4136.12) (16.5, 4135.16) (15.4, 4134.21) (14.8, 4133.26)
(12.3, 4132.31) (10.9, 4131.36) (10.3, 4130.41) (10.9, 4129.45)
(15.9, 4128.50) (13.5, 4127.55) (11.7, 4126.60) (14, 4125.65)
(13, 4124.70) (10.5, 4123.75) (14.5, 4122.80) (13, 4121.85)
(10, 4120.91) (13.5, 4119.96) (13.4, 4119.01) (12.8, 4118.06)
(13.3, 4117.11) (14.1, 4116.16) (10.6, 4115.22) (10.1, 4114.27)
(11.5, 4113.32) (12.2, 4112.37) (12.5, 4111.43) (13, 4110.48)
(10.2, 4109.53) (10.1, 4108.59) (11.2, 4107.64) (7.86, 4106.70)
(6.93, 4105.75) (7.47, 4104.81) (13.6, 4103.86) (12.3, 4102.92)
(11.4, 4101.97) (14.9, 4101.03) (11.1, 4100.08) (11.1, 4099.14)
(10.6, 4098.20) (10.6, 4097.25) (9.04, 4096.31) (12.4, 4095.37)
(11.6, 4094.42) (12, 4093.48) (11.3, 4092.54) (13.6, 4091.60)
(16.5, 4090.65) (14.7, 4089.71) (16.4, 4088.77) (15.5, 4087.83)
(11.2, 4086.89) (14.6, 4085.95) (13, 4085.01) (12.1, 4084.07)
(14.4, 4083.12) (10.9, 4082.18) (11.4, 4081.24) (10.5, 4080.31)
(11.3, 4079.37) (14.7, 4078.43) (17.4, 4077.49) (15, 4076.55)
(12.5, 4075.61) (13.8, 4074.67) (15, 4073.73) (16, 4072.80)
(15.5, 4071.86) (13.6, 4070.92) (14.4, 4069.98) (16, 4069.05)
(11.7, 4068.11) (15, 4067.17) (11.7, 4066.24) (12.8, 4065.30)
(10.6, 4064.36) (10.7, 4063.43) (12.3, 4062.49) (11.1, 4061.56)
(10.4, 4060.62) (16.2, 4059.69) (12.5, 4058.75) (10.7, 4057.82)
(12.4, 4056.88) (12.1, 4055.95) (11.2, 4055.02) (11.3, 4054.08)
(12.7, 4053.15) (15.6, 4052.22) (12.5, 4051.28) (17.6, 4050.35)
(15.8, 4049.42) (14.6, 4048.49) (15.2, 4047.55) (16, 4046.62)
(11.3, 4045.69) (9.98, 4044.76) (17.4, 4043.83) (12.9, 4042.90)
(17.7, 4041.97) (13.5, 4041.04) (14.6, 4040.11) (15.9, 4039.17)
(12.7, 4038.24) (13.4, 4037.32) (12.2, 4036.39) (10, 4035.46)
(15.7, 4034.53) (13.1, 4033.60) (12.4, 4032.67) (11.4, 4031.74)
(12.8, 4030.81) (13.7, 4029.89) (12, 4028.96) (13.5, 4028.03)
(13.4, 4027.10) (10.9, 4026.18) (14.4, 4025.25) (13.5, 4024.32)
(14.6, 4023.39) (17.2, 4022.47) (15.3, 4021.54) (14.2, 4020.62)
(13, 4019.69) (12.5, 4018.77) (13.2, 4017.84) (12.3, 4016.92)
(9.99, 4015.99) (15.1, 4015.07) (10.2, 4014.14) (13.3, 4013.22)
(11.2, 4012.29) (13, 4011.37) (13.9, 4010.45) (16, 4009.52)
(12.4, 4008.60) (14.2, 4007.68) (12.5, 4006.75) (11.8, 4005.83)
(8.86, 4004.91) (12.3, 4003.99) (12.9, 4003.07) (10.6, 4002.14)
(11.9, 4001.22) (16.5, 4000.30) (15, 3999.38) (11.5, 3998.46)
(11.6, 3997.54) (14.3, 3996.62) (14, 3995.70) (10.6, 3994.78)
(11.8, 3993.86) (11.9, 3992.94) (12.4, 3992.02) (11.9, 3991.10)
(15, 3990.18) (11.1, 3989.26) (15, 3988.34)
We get 4.6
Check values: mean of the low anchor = 13.6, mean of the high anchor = 13.7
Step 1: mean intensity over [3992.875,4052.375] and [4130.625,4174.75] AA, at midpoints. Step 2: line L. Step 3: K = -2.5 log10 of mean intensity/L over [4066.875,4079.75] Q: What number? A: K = -0.074 mag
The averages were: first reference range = 13.3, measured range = 14.4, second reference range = 13.7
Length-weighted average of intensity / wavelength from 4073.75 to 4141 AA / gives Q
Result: 12.6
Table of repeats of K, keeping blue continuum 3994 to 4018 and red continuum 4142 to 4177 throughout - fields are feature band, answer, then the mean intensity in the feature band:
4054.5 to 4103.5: 0.03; 12.9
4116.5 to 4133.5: 0.07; 12.7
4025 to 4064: -0.02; 13.2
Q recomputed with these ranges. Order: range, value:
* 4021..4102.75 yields 13.3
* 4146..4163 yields 14.3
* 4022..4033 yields 13.3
